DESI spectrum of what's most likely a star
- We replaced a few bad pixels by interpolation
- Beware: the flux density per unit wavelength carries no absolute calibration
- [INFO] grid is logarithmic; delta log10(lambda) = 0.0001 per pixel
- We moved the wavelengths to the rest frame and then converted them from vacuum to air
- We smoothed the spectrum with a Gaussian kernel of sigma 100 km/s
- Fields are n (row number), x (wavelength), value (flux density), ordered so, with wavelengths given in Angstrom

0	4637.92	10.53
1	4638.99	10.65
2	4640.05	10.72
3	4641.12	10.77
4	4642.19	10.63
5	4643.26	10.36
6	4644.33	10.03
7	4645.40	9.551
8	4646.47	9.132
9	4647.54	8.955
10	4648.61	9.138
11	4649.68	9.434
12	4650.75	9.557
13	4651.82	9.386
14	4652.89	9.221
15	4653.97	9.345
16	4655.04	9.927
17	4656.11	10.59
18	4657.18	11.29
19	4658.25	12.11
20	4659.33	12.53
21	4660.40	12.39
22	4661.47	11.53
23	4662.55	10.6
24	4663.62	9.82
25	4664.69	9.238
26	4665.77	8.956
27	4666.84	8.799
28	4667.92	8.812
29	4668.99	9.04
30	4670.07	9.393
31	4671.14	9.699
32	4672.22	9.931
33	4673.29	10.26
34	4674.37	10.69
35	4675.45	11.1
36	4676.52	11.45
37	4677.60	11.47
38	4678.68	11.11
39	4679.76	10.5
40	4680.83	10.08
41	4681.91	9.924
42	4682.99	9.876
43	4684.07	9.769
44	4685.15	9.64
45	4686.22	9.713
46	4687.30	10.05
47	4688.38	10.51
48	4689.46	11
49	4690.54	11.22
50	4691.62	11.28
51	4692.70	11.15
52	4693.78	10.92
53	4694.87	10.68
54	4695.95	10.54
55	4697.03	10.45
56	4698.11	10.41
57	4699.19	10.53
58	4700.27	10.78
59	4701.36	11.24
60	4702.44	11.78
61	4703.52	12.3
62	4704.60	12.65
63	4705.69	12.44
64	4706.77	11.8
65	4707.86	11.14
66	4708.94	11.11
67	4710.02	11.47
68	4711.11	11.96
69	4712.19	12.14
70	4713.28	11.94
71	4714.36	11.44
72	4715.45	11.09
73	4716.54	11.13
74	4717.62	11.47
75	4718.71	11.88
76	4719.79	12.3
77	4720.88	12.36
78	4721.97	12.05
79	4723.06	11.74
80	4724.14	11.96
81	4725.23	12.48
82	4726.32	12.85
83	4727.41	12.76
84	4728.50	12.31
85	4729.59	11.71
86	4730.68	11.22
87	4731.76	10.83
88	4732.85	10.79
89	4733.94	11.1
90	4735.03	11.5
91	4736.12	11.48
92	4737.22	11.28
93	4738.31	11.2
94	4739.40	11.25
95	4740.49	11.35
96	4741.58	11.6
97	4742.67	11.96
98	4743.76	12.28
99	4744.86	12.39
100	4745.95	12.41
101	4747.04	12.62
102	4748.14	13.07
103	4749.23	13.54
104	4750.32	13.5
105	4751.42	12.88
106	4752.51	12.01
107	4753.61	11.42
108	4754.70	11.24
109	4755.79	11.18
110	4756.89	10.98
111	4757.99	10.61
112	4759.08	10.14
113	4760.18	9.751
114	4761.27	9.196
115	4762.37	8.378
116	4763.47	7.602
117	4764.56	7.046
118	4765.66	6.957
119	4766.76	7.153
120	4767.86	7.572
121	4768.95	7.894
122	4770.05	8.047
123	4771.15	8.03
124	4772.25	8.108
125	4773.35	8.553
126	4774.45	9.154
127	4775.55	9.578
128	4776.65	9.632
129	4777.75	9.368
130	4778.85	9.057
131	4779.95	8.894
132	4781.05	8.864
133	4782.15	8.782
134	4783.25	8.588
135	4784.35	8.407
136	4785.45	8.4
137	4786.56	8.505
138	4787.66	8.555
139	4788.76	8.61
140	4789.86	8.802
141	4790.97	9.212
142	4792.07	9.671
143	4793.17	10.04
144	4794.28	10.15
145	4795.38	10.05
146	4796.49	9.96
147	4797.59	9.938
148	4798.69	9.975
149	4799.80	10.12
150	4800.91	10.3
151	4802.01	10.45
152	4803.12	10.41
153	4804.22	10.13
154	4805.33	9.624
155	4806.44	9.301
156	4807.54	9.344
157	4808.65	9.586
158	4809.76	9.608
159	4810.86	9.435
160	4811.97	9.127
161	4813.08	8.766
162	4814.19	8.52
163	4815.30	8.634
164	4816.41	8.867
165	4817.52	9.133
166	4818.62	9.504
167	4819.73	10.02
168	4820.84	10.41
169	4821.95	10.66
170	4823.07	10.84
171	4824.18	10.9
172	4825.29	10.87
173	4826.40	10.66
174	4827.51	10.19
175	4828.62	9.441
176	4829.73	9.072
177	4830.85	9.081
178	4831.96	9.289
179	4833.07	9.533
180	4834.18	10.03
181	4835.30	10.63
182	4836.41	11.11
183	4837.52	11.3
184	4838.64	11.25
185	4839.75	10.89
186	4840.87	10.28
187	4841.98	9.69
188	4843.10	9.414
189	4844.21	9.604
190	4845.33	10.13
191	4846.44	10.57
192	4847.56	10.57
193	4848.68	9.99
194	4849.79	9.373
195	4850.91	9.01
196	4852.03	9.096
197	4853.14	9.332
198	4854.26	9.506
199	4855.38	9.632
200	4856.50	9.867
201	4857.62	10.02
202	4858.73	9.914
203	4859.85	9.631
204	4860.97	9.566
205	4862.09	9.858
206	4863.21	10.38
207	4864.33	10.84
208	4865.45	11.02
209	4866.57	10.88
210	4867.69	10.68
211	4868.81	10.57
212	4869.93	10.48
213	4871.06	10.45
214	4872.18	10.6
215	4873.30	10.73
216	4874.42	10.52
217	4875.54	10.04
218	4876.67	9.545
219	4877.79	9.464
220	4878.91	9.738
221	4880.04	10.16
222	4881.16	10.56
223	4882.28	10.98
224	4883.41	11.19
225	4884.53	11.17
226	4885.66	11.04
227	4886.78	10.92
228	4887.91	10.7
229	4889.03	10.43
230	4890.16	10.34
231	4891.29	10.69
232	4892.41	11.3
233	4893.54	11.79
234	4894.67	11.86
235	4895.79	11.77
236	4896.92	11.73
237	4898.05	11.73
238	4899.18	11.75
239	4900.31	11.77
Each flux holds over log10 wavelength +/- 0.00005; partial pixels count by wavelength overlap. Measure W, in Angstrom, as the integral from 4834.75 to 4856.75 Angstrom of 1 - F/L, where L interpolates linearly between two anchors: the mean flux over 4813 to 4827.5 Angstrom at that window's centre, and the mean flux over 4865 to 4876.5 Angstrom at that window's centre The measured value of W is 0.3 Angstrom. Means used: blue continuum 9.88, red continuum 10.6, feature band 10.1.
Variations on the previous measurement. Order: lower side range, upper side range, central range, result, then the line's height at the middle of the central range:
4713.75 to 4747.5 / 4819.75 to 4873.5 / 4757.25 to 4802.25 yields 8.5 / 11.1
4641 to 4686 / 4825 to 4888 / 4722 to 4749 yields -4.5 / 10.2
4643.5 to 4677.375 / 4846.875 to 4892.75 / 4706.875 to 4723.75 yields -2.6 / 10.1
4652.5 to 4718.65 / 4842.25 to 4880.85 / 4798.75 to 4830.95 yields 1.4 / 10.2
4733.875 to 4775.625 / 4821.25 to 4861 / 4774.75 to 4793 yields 2.3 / 10.3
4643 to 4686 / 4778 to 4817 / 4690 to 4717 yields -4.0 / 9.88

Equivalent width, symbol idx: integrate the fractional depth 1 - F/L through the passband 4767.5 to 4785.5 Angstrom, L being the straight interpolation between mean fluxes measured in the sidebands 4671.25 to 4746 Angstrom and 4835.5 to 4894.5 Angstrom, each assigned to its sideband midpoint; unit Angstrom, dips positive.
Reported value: 3.7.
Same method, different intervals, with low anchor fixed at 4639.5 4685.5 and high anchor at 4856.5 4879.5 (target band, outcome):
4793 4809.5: 0.4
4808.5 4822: 1.1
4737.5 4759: -3.7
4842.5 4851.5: 0.4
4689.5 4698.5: -0.6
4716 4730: -2.6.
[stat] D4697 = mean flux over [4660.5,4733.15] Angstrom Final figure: 11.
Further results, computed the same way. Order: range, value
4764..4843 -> 9.42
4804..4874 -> 9.96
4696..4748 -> 11.7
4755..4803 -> 9.1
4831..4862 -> 9.96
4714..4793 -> 10.4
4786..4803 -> 9.64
